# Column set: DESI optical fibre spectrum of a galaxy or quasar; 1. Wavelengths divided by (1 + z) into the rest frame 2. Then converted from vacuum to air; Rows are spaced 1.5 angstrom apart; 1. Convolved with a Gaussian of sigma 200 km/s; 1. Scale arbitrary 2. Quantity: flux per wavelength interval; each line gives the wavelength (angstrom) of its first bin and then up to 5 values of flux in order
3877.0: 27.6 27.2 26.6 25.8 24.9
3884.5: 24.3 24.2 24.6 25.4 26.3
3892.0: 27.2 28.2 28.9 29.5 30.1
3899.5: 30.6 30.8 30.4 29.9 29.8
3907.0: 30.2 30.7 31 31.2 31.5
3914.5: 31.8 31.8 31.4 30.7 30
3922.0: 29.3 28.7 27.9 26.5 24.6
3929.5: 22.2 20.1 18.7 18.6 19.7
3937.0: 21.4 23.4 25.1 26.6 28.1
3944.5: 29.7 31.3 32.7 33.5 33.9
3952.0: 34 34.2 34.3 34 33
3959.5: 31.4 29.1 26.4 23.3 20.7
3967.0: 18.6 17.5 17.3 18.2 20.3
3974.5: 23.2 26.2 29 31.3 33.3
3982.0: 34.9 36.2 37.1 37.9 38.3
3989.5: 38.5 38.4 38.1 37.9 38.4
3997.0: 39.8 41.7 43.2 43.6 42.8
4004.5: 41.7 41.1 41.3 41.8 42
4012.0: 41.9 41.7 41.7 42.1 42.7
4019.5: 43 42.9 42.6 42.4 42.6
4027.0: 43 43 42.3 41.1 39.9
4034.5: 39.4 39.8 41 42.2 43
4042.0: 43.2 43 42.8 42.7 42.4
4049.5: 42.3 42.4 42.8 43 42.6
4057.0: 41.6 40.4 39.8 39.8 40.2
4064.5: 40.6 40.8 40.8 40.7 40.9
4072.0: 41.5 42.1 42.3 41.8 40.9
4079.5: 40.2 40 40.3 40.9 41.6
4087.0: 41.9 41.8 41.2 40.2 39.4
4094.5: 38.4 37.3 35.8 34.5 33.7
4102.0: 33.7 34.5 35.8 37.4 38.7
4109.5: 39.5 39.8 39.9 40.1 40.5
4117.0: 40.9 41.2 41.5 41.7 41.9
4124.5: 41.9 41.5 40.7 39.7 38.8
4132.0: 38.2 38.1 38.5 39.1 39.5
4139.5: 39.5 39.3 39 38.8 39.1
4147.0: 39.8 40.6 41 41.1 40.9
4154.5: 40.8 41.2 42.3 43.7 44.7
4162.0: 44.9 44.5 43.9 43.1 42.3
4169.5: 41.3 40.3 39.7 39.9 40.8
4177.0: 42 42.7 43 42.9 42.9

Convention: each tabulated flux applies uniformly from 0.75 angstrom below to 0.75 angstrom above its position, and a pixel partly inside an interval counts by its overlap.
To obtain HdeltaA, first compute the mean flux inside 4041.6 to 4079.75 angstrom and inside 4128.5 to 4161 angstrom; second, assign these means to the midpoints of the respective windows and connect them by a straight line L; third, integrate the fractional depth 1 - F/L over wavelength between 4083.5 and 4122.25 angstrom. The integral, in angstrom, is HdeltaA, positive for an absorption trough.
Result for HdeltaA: 1.9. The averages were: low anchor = 41.6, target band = 38.9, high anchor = 40.1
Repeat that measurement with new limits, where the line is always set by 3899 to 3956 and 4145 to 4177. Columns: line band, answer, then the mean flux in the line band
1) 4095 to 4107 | 0.9 angstrom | 35.4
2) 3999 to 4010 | -3.1 angstrom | 42.2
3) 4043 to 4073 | -4.7 angstrom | 41.5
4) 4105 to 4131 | -0.6 angstrom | 40.2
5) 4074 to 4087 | -1.4 angstrom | 41.1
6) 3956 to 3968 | 1.5 angstrom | 26.7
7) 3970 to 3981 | 2.2 angstrom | 25.2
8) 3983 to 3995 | -2.2 angstrom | 37.8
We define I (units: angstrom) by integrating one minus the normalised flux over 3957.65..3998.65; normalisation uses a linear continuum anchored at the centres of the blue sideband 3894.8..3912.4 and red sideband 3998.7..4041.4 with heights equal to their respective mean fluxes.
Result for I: 8.2 angstrom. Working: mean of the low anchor 30.3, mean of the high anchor 42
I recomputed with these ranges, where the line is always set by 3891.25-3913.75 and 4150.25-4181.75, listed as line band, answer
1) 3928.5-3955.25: 4.2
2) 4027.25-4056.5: -4.5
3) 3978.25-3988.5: -0.5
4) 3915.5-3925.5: 0.3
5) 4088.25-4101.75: 0.4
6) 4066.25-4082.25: -1.3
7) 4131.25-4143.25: 0.6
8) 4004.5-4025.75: -4.2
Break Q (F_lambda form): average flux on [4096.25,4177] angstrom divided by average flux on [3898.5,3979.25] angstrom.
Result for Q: 1.45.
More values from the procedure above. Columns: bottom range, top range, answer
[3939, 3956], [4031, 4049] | 1.34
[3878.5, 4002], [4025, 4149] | 1.37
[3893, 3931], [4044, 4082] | 1.41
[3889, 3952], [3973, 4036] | 1.39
